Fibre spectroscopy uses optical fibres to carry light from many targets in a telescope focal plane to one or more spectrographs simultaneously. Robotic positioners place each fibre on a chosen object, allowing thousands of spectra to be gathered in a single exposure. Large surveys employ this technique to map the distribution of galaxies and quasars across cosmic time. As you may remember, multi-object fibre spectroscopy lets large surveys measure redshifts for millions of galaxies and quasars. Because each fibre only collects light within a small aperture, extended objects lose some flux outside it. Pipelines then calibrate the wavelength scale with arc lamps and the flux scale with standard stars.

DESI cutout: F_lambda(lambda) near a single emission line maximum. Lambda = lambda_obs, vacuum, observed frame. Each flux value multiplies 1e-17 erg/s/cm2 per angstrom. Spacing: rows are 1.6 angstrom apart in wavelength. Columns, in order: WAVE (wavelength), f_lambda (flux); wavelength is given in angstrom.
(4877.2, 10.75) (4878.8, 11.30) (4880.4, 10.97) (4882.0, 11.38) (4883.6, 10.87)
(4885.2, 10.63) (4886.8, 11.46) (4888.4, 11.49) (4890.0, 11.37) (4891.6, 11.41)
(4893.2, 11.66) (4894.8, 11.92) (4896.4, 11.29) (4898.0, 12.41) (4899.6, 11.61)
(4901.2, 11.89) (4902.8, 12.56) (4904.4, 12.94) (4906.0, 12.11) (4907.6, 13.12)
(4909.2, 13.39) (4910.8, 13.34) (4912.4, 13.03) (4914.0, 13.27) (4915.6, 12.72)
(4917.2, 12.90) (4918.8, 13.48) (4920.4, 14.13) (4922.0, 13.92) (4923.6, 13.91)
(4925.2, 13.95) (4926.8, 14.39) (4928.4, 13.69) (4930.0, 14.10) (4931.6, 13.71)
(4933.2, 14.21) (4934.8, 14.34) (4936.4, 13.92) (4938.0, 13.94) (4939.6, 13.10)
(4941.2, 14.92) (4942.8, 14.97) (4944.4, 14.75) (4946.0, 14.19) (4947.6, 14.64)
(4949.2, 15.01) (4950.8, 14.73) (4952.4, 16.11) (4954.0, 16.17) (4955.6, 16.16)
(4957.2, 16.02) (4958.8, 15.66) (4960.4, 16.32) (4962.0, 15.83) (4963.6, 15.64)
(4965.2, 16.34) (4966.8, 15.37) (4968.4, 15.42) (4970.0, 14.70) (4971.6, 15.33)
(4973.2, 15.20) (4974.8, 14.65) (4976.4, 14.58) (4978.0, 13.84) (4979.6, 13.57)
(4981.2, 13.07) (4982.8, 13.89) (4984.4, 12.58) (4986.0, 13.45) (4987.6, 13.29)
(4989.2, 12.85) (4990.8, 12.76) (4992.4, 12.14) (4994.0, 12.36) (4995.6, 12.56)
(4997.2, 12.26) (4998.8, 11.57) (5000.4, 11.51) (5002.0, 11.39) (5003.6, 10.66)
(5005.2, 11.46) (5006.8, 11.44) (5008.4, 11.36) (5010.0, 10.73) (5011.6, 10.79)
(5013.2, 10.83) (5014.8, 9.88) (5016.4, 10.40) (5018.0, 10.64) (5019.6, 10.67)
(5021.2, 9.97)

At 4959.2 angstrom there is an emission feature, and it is C III]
